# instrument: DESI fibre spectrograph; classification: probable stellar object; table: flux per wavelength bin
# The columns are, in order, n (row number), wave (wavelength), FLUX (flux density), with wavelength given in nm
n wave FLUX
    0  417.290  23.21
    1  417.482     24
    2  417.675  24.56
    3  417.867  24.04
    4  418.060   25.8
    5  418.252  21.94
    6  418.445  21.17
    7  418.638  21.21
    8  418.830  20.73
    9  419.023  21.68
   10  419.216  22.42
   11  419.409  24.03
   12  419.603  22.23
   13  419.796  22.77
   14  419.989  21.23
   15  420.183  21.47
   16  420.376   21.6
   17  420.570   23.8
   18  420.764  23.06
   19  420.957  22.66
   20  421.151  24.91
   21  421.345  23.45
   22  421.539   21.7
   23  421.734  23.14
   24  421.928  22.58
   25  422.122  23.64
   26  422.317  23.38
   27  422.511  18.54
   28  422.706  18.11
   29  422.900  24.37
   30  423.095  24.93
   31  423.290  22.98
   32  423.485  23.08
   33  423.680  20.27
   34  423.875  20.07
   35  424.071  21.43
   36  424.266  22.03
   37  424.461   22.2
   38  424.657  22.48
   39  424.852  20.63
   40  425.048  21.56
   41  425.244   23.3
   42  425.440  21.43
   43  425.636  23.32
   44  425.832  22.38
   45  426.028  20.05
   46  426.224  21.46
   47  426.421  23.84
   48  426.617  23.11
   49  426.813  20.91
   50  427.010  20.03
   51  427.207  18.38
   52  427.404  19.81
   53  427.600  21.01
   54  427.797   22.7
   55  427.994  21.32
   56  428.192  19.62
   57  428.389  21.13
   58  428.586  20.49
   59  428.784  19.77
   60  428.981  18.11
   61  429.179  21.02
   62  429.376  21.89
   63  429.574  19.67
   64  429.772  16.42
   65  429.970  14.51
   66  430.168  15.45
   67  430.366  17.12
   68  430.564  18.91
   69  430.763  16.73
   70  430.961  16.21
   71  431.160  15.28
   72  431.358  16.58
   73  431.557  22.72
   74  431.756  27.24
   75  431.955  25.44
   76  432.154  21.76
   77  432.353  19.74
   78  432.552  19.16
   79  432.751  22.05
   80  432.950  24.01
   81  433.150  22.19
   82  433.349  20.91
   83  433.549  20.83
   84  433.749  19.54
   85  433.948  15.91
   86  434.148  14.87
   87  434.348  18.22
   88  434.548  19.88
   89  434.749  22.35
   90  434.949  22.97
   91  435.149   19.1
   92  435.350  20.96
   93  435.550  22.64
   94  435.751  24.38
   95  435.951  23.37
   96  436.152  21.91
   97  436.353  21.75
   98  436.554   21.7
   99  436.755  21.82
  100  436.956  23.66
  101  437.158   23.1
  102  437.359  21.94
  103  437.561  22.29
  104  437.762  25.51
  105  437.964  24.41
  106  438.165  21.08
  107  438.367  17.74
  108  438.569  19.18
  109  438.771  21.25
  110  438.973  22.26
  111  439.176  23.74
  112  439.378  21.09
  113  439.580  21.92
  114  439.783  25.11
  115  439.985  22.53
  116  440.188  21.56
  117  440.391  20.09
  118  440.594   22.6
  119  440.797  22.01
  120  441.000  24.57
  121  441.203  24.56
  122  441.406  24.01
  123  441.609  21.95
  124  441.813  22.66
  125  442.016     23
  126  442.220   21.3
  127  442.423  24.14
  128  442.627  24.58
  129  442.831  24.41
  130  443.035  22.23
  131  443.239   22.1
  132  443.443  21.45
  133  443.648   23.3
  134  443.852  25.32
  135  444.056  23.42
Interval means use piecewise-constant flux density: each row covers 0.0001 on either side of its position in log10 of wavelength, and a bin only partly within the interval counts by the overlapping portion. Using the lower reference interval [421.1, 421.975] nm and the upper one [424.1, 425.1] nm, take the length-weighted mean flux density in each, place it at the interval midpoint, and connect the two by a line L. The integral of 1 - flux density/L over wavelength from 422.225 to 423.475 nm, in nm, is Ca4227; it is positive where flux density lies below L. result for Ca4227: 0.022 nm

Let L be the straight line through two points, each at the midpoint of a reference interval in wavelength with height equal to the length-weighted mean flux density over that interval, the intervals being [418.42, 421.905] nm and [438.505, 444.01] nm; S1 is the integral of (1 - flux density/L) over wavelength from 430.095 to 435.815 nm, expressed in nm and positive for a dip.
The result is 0.635 nm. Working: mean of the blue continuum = 22.4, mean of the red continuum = 22.7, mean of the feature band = 20.1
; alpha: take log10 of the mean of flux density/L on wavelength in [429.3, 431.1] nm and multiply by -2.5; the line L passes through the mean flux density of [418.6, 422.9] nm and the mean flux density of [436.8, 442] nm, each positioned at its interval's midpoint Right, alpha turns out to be 0.28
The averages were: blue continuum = 22.3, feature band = 17.3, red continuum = 22.4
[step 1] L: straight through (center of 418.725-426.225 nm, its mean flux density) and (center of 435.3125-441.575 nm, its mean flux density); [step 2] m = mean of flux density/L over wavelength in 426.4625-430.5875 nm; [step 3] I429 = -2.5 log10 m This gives 0.14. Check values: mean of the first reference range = 22.2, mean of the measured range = 19.7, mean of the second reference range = 22.4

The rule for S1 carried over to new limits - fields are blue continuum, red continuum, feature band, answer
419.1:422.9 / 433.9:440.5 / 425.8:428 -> 0.09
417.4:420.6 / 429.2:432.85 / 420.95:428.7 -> -0.29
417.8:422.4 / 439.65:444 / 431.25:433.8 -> 0.13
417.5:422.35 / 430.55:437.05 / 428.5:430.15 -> 0.20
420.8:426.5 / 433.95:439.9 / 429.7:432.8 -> 0.40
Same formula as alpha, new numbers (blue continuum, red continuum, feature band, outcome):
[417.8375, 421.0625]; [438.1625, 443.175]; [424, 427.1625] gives 0.029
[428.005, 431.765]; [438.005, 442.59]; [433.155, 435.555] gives 0.023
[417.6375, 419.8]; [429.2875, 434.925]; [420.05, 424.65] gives -0.025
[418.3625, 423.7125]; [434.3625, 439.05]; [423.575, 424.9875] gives 0.047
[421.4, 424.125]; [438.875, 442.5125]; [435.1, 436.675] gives 0.023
